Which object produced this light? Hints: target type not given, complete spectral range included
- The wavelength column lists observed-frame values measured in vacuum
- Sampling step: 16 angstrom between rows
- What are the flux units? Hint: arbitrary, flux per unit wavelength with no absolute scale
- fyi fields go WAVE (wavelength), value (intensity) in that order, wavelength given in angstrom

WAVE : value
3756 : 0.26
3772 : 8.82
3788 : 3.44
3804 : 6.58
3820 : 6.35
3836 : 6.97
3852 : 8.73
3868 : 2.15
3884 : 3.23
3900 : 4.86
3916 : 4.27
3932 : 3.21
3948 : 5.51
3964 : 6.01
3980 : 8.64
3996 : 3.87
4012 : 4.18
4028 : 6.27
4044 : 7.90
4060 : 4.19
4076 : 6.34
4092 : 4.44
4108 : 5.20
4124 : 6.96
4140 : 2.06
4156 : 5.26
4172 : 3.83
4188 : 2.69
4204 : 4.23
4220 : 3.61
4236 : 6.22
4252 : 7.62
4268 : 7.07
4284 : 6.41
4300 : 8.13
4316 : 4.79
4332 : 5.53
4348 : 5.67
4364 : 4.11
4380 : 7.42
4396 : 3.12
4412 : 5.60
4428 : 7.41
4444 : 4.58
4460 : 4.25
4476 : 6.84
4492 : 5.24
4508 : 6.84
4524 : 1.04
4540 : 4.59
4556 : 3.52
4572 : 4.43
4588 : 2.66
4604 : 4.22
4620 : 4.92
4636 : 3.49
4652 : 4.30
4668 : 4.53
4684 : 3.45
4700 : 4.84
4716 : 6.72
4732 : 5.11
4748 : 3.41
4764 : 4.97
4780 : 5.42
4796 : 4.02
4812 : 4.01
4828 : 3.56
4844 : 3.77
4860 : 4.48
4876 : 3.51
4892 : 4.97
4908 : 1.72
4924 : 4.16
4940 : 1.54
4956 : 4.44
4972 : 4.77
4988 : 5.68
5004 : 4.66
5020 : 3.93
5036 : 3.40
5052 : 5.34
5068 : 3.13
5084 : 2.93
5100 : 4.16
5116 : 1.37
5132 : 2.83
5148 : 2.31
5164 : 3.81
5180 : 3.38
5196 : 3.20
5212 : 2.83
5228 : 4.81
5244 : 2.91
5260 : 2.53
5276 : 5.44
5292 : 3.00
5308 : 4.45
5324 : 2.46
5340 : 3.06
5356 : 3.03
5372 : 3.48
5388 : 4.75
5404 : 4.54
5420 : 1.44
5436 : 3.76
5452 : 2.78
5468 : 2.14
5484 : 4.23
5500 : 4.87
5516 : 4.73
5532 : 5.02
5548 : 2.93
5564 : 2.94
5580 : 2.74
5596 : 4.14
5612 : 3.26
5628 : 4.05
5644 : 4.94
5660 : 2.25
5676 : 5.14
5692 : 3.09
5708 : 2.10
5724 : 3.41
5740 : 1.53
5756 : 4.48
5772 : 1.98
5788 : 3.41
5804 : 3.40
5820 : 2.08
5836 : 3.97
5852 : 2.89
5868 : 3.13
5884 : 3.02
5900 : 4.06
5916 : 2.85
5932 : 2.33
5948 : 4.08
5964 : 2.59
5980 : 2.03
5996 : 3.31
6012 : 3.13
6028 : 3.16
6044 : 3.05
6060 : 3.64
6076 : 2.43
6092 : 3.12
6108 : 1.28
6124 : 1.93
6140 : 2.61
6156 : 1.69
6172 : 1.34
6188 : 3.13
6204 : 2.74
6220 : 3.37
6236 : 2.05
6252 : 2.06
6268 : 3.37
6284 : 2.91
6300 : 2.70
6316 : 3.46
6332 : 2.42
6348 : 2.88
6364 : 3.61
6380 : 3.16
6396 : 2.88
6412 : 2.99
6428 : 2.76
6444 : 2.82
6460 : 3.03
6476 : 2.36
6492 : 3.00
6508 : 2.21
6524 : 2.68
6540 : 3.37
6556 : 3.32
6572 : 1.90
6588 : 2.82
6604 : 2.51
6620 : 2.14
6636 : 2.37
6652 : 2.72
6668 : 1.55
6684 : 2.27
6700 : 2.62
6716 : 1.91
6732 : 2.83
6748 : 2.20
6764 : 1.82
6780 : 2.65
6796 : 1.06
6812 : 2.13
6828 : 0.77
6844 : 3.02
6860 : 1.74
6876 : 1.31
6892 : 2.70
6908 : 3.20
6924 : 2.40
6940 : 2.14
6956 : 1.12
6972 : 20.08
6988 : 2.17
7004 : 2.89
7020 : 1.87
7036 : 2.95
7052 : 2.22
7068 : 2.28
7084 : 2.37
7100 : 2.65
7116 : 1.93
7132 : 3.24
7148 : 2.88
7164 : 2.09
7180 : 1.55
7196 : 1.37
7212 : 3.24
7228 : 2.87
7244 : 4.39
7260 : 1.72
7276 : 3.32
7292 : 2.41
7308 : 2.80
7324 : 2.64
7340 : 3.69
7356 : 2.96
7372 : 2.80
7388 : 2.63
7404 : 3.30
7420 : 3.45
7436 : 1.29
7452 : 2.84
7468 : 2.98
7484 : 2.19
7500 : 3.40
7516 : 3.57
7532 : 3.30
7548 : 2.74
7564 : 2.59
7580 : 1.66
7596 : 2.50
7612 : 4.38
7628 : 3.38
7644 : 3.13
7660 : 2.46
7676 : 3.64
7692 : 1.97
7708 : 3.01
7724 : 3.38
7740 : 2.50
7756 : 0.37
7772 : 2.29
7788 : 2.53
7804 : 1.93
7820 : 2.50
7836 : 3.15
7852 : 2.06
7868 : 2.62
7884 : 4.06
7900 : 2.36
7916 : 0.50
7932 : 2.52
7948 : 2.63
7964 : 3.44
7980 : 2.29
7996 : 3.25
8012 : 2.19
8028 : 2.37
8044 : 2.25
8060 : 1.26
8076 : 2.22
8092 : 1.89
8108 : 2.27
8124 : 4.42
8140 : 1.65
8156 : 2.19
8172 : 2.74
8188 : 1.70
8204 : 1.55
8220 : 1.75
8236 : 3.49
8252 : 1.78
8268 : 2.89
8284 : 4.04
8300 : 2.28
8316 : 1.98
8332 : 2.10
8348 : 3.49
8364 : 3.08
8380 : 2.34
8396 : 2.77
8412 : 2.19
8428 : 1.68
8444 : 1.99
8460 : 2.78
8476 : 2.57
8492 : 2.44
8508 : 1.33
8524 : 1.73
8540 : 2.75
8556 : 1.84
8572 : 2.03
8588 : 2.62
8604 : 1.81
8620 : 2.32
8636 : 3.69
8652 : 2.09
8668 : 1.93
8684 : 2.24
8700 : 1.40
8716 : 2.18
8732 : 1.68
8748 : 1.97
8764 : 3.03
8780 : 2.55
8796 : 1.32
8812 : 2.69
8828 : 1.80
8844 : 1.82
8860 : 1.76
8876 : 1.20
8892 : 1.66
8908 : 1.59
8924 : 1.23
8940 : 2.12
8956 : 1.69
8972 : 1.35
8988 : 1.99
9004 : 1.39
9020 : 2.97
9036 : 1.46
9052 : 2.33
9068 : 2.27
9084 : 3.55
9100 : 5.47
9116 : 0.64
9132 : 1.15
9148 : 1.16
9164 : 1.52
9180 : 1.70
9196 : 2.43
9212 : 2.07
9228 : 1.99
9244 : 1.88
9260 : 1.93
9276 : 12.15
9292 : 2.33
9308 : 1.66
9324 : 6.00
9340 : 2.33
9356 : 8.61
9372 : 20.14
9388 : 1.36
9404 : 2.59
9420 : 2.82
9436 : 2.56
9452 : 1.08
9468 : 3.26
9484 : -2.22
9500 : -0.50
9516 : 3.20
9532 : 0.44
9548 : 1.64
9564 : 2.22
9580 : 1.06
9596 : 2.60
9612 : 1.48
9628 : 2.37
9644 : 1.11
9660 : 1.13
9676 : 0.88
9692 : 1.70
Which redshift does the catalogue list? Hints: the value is 0.870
